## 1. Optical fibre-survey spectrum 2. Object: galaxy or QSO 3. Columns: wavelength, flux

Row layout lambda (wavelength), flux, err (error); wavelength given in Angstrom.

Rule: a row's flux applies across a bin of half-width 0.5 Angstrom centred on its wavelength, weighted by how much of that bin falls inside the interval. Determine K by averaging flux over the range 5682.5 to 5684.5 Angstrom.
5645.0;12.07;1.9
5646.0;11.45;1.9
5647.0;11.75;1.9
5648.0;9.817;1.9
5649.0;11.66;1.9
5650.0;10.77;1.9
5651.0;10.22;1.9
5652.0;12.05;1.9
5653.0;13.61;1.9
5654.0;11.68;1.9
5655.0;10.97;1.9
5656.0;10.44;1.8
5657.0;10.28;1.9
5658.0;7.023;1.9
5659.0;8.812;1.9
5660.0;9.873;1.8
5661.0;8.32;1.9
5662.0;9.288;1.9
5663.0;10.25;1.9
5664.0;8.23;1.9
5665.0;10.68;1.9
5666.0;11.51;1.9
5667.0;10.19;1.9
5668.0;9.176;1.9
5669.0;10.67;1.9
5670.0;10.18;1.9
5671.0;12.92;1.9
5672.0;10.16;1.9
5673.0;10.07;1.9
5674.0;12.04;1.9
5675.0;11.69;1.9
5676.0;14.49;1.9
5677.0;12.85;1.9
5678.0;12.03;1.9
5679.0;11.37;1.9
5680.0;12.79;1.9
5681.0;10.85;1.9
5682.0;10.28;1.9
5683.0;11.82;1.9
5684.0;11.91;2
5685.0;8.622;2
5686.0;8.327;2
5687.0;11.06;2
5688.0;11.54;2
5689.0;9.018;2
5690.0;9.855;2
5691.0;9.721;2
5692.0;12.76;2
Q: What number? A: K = 11.9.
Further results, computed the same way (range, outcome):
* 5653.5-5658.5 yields 10.1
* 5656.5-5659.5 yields 8.7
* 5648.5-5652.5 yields 11.2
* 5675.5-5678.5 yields 13.1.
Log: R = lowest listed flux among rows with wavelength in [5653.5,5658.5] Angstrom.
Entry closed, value 7.023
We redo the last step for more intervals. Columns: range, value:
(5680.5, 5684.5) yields 10.28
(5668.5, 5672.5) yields 10.16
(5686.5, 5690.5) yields 9.018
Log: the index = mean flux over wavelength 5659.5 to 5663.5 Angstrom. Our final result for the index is 9.43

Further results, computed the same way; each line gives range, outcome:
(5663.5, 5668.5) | 9.96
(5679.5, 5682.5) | 11.3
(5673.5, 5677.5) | 12.8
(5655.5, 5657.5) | 10.4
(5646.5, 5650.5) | 11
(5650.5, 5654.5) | 11.9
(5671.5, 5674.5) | 10.8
